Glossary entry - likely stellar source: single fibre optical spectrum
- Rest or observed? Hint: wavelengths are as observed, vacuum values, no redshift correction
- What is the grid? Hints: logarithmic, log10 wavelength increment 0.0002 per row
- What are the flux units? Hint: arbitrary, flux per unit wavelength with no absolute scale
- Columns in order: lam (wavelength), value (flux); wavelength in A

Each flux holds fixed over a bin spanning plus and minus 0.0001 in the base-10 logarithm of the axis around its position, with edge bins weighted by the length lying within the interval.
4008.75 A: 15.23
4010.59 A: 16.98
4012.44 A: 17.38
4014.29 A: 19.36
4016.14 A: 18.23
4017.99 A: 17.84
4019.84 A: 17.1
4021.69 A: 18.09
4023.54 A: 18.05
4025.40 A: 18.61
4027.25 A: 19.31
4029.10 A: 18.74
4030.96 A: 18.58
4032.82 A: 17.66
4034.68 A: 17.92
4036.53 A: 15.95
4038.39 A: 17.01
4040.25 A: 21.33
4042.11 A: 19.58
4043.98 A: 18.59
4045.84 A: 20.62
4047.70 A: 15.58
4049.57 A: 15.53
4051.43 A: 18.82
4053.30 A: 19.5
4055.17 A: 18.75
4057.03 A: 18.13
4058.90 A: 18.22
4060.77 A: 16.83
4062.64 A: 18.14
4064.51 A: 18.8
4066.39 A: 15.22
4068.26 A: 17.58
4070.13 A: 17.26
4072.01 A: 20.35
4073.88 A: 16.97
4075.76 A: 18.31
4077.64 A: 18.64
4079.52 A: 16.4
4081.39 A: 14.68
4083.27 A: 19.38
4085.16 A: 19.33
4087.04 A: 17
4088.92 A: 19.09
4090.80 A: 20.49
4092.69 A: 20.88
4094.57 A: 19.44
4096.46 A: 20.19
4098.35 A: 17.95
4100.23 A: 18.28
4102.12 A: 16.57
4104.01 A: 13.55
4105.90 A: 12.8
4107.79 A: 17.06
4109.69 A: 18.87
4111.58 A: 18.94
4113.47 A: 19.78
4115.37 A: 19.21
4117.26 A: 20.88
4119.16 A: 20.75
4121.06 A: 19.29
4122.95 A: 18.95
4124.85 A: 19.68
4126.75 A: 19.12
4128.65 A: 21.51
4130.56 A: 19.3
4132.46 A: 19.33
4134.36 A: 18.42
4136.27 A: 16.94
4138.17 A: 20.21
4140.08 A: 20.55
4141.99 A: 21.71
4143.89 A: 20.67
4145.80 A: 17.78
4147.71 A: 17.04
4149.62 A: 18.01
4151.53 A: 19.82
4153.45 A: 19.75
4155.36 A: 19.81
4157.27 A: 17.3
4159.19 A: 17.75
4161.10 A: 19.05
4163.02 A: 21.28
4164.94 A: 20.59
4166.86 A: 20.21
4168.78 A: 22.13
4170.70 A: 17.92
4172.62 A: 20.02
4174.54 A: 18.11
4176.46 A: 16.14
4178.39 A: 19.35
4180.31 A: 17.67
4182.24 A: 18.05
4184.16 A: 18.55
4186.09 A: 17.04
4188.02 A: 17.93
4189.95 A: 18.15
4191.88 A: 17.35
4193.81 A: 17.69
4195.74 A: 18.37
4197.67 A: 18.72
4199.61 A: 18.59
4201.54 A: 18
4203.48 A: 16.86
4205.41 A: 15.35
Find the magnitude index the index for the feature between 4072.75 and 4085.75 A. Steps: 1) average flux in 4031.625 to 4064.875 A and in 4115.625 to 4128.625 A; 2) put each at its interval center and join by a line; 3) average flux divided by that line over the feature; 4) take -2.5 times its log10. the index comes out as 0.07 mag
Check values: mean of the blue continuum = 18.2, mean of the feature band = 17.7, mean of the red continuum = 19.9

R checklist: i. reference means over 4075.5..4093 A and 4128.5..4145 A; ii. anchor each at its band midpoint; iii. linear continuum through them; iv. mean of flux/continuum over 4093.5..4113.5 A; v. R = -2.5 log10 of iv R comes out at 0.08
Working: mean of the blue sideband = 18.3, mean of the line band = 17.5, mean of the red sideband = 19.7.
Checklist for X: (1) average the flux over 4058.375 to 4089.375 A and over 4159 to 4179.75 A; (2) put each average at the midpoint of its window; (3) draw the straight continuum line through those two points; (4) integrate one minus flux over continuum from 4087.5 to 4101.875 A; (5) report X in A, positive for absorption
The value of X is -0.9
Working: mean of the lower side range 17.7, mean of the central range 19.3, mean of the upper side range 19.4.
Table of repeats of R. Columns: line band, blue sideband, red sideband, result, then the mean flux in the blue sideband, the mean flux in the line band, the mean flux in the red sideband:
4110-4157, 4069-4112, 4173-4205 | -0.09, 17.9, 19.4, 17.9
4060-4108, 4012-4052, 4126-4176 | 0.06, 18.2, 17.8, 19.4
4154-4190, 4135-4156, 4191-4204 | -0.01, 19.3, 18.8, 18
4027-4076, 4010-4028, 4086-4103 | 0.02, 18.1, 18.1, 18.9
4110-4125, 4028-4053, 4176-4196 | -0.09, 18.2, 19.7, 17.9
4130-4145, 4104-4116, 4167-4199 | -0.11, 17.4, 19.6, 18.4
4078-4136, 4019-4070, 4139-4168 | 0.02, 18.1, 18.6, 19.4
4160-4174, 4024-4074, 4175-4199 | -0.12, 18.2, 20.1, 17.9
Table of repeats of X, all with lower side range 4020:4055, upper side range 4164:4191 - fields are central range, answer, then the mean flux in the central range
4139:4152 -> -0.5 A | 19.4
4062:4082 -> 0.9 A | 17.5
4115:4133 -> -1.3 A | 19.8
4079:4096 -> -0.2 A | 18.6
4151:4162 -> -0.1 A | 18.9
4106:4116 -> 0.1 A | 18.2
